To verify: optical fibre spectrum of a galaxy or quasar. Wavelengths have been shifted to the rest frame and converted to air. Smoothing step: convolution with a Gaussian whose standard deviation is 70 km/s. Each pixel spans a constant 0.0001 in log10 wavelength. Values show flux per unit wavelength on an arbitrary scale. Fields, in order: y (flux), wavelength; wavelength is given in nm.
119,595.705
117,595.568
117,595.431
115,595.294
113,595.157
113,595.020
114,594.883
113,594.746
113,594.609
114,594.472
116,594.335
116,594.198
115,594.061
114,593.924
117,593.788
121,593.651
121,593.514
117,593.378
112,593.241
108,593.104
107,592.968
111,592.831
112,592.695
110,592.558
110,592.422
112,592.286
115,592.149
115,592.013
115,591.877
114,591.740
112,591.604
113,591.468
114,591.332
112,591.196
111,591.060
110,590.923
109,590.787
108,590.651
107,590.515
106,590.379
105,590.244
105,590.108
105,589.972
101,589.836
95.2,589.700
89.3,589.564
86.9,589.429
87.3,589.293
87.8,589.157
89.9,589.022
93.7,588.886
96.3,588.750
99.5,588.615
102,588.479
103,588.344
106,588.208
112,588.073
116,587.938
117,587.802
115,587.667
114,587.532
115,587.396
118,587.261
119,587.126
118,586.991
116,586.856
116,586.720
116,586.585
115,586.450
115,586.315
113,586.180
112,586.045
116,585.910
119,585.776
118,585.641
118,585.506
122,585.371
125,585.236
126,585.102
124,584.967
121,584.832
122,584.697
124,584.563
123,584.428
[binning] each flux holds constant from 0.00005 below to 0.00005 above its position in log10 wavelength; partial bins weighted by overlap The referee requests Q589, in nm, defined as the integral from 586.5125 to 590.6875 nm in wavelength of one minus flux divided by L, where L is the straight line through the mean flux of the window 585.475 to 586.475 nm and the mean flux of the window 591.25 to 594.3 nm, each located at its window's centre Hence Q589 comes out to 0.35 nm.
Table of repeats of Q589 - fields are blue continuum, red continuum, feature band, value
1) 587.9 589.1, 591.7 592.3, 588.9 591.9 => 0.14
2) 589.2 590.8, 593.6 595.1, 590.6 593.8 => -0.16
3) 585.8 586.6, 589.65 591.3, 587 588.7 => 0.00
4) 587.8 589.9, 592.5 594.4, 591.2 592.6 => -0.06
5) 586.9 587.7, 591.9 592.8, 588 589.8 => 0.30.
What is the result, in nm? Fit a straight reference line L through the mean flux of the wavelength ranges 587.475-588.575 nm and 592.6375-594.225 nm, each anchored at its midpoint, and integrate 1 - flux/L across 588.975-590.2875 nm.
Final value 0.19 nm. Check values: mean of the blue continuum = 110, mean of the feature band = 95.1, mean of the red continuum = 114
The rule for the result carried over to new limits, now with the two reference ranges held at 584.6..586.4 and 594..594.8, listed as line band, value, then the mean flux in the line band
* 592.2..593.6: 0.04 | 112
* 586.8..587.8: 0.02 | 117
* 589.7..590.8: 0.11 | 105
